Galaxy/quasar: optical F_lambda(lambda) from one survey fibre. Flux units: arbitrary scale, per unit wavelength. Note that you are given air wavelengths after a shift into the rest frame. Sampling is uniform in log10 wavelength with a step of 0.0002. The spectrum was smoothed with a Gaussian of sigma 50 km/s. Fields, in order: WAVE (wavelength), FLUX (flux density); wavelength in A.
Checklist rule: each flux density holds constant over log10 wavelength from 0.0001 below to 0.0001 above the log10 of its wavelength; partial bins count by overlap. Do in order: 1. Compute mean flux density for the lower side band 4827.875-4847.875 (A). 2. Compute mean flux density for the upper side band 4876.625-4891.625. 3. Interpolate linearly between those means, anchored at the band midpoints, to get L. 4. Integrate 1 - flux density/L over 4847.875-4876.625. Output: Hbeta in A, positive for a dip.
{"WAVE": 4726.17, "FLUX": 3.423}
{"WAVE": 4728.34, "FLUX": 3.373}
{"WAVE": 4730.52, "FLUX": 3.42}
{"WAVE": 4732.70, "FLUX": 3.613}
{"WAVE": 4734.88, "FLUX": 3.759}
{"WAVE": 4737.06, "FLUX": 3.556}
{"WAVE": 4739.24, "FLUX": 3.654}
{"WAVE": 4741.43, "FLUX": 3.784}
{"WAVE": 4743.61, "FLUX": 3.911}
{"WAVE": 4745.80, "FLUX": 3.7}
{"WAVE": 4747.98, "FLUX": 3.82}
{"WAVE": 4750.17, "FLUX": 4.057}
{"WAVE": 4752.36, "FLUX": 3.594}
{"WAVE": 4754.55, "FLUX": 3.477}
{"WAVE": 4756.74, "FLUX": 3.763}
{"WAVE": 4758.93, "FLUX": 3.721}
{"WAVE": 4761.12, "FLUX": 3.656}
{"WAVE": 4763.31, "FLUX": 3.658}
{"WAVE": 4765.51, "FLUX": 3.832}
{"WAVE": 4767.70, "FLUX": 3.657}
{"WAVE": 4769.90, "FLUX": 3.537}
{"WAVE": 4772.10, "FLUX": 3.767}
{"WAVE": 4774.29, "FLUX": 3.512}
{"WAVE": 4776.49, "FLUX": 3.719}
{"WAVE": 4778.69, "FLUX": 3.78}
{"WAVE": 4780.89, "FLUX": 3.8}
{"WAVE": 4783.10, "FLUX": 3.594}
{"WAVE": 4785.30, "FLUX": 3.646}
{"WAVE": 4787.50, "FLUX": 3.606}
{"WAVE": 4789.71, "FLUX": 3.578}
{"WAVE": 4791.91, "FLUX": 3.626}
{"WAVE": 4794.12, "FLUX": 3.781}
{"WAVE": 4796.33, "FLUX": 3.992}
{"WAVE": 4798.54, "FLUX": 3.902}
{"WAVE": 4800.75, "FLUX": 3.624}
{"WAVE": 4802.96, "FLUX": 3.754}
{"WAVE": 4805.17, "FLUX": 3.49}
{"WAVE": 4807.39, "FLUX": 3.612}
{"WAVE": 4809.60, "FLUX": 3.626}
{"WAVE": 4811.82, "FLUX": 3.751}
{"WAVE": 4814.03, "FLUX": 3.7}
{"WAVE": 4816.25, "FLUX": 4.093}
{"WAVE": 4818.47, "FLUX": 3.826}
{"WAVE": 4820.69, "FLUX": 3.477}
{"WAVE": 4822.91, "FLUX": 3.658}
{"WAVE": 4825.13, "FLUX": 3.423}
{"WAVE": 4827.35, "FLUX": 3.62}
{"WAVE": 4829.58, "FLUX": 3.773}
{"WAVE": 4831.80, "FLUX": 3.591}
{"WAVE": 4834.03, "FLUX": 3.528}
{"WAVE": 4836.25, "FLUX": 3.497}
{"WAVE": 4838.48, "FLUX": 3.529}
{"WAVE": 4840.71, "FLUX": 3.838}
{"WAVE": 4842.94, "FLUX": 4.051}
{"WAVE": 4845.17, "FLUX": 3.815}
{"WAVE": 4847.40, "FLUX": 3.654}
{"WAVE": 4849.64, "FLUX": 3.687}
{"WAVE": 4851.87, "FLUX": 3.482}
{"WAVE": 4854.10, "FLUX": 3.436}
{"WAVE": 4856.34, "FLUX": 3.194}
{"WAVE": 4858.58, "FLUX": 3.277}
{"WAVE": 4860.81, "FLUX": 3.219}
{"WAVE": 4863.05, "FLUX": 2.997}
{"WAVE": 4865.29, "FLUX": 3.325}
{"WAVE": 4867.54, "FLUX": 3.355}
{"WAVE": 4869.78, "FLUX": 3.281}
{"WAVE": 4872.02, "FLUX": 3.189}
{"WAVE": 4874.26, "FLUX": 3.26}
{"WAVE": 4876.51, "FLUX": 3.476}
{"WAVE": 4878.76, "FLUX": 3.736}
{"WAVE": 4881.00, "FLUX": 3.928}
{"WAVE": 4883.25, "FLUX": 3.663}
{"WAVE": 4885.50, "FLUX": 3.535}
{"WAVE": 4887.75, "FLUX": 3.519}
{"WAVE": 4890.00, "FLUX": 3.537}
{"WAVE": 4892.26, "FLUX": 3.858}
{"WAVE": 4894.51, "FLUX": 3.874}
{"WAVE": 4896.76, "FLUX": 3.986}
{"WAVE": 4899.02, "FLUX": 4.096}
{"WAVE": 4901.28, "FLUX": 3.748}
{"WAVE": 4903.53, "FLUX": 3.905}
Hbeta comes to 2.7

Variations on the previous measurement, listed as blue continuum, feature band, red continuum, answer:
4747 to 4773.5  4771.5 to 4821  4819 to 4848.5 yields -0.4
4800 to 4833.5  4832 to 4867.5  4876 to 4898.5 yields 1.9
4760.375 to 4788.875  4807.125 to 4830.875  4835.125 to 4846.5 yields 0.2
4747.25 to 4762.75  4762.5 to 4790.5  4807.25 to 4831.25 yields 0.3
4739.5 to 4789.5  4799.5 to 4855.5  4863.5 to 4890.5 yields -1.4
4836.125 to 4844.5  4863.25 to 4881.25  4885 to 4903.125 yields 1.8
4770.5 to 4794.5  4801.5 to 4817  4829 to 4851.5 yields -0.1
